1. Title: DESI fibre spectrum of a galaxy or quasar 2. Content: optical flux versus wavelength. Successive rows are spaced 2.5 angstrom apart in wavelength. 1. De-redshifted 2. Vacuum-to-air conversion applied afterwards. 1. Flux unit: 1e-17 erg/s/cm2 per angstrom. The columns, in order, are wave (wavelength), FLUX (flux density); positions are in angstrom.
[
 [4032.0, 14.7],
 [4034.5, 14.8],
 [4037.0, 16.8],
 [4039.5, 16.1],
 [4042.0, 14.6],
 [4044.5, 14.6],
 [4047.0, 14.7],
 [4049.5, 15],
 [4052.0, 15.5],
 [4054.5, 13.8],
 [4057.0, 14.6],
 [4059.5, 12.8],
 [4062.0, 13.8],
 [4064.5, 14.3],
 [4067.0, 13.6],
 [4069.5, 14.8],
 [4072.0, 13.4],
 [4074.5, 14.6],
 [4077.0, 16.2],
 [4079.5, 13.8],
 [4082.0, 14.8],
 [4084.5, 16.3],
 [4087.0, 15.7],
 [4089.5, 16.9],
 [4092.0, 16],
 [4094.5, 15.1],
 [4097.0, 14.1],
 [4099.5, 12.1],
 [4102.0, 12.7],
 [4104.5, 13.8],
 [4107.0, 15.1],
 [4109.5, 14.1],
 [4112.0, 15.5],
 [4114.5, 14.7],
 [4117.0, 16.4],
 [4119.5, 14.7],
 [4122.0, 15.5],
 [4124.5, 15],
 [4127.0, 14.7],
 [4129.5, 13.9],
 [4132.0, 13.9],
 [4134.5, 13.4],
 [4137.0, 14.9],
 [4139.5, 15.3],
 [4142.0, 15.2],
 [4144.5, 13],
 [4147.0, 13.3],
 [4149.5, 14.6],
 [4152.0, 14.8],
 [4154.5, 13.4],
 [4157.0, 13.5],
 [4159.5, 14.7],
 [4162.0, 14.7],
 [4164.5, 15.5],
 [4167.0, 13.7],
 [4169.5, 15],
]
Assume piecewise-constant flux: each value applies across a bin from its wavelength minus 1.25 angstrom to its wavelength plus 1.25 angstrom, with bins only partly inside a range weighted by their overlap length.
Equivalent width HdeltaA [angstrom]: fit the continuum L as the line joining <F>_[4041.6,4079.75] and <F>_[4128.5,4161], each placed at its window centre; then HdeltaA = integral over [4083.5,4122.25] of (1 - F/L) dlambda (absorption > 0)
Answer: -1.69 angstrom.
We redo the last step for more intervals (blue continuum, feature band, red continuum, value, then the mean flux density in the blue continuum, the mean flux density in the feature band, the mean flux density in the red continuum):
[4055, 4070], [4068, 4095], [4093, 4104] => -2.9 angstrom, 13.9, 15.2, 13.6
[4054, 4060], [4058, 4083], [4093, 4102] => -0.8 angstrom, 13.8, 14.2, 13.7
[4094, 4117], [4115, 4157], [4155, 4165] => -0.4 angstrom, 14.2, 14.5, 14.4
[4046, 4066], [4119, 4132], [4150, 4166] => -0.3 angstrom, 14.3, 14.7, 14.4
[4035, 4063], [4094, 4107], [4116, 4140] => 1.0 angstrom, 14.8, 13.6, 14.7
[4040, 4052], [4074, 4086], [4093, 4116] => -0.6 angstrom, 14.9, 15.2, 14.2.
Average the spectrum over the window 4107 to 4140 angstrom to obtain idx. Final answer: 14.8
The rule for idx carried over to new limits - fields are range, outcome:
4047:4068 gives 14.2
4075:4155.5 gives 14.7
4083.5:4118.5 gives 14.9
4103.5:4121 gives 14.9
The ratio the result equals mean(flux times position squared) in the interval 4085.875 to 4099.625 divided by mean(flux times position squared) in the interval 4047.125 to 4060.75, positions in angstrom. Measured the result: 1.1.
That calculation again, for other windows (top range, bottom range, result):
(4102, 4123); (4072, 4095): 0.98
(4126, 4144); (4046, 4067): 1.05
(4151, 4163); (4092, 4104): 1.06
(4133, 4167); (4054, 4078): 1.05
